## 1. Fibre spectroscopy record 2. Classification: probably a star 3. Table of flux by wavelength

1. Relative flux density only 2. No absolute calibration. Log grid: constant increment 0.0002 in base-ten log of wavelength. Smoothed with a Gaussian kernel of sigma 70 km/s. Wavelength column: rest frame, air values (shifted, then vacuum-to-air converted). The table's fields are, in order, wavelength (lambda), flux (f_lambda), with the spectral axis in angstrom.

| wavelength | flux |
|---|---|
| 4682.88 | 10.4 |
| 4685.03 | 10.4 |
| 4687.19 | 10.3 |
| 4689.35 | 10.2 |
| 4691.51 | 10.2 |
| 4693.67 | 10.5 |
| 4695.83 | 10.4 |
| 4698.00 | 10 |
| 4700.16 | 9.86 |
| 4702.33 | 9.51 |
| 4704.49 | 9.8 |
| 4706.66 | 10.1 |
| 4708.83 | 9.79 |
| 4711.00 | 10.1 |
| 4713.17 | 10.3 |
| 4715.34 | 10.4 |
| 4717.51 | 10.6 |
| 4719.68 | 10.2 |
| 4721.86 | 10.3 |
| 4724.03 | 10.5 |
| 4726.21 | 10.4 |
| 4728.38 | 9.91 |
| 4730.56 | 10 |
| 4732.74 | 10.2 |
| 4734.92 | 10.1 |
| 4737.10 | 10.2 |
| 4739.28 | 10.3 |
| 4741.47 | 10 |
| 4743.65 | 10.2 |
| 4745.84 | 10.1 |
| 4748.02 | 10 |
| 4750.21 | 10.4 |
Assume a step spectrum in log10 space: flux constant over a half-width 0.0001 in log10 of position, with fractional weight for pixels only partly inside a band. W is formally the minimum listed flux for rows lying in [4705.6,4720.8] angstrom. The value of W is 9.79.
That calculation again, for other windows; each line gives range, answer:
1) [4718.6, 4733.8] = 9.91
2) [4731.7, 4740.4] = 10.1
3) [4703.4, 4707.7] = 9.8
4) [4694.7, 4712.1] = 9.51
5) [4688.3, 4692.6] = 10.2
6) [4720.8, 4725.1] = 10.3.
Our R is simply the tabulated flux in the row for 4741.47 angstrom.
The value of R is 10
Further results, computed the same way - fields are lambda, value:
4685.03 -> 10.4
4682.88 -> 10.4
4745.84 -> 10.1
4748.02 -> 10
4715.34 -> 10.4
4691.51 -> 10.2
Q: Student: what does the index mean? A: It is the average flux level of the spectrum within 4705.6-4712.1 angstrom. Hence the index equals 9.99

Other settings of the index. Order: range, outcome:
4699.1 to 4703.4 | 9.67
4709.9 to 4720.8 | 10.3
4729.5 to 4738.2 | 10.1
